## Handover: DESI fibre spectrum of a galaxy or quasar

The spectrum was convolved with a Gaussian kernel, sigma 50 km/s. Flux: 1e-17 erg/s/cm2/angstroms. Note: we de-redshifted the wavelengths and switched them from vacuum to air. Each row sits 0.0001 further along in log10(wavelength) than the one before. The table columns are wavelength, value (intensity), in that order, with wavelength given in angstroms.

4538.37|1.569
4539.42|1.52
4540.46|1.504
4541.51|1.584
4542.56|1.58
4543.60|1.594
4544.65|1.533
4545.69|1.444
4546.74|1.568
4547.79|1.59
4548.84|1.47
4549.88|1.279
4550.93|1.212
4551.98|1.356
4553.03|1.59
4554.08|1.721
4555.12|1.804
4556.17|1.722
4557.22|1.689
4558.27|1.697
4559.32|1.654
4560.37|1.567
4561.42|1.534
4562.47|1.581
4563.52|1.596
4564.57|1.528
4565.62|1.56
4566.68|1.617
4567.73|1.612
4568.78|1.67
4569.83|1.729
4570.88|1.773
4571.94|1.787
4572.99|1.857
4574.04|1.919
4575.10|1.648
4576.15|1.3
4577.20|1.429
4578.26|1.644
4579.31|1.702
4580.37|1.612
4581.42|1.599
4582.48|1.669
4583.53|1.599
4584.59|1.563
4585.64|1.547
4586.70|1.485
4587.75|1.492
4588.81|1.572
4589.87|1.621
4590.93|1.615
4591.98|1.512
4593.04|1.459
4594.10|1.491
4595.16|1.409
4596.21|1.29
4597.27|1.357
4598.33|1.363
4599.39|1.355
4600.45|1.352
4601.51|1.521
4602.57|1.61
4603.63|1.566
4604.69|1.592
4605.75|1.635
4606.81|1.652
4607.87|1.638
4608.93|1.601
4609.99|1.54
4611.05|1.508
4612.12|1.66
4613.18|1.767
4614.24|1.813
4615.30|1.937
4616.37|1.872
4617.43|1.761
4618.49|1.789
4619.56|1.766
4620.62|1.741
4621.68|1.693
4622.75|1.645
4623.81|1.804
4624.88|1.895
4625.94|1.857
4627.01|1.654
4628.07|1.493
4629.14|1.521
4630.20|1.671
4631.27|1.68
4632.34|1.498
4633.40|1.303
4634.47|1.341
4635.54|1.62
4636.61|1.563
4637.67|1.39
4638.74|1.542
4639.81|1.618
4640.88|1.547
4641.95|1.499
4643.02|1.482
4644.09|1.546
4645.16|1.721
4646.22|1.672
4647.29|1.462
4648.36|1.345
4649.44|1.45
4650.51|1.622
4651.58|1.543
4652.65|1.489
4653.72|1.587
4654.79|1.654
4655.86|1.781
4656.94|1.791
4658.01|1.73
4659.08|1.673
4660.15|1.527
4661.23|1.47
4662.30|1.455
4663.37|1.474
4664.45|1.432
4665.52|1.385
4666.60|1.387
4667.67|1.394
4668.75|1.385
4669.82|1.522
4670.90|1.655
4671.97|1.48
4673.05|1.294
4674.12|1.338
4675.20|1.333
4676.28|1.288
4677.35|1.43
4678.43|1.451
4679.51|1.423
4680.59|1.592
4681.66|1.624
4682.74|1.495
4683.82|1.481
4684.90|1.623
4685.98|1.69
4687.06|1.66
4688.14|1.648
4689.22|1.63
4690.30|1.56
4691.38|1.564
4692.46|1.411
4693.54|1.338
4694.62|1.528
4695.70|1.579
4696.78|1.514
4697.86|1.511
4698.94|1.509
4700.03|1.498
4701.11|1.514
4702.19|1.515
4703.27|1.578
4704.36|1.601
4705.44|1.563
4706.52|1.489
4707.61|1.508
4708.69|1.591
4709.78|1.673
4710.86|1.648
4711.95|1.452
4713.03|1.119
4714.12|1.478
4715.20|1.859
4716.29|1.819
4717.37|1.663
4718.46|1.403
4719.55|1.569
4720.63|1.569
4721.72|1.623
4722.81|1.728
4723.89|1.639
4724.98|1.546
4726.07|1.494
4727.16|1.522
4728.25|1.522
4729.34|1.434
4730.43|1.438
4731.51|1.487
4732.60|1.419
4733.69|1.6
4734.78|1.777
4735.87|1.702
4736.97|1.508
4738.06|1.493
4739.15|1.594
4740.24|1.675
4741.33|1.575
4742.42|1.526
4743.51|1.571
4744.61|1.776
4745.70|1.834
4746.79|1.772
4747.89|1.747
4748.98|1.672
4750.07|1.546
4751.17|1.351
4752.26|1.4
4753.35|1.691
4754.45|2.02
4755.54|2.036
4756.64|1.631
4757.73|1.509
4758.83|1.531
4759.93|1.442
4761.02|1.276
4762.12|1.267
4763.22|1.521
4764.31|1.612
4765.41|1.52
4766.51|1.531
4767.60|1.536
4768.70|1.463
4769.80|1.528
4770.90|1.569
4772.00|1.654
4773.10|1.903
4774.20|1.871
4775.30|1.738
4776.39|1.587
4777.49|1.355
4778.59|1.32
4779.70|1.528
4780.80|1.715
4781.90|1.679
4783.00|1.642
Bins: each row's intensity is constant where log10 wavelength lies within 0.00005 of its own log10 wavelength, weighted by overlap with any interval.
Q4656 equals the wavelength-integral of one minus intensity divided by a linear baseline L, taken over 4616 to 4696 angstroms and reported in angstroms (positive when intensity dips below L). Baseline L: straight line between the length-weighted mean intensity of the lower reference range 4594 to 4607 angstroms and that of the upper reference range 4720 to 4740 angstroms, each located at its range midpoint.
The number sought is -2.5 angstroms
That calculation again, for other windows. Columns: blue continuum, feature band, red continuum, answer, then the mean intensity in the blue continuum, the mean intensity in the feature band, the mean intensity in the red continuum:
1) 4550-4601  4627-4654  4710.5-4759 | 0.9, 1.57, 1.53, 1.6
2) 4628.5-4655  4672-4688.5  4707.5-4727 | 0.7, 1.53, 1.49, 1.58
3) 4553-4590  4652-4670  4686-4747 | 0.6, 1.63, 1.54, 1.57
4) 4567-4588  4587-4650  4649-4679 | -0.5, 1.63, 1.58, 1.5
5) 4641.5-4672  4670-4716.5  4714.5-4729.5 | 1.5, 1.54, 1.52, 1.6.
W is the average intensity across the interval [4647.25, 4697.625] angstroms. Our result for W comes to 1.52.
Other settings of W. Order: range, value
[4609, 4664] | 1.62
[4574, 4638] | 1.59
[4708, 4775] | 1.59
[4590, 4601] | 1.43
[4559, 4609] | 1.57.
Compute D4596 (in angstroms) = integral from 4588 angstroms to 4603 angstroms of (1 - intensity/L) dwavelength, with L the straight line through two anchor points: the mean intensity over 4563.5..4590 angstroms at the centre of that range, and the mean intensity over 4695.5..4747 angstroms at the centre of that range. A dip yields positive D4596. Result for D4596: 1.4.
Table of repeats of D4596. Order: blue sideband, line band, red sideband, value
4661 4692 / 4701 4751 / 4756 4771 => -3.0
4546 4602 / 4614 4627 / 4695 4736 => -1.9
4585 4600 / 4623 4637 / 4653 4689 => -1.1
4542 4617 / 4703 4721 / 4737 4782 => 0.3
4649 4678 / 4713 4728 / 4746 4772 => -0.4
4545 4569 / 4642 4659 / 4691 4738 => -0.4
